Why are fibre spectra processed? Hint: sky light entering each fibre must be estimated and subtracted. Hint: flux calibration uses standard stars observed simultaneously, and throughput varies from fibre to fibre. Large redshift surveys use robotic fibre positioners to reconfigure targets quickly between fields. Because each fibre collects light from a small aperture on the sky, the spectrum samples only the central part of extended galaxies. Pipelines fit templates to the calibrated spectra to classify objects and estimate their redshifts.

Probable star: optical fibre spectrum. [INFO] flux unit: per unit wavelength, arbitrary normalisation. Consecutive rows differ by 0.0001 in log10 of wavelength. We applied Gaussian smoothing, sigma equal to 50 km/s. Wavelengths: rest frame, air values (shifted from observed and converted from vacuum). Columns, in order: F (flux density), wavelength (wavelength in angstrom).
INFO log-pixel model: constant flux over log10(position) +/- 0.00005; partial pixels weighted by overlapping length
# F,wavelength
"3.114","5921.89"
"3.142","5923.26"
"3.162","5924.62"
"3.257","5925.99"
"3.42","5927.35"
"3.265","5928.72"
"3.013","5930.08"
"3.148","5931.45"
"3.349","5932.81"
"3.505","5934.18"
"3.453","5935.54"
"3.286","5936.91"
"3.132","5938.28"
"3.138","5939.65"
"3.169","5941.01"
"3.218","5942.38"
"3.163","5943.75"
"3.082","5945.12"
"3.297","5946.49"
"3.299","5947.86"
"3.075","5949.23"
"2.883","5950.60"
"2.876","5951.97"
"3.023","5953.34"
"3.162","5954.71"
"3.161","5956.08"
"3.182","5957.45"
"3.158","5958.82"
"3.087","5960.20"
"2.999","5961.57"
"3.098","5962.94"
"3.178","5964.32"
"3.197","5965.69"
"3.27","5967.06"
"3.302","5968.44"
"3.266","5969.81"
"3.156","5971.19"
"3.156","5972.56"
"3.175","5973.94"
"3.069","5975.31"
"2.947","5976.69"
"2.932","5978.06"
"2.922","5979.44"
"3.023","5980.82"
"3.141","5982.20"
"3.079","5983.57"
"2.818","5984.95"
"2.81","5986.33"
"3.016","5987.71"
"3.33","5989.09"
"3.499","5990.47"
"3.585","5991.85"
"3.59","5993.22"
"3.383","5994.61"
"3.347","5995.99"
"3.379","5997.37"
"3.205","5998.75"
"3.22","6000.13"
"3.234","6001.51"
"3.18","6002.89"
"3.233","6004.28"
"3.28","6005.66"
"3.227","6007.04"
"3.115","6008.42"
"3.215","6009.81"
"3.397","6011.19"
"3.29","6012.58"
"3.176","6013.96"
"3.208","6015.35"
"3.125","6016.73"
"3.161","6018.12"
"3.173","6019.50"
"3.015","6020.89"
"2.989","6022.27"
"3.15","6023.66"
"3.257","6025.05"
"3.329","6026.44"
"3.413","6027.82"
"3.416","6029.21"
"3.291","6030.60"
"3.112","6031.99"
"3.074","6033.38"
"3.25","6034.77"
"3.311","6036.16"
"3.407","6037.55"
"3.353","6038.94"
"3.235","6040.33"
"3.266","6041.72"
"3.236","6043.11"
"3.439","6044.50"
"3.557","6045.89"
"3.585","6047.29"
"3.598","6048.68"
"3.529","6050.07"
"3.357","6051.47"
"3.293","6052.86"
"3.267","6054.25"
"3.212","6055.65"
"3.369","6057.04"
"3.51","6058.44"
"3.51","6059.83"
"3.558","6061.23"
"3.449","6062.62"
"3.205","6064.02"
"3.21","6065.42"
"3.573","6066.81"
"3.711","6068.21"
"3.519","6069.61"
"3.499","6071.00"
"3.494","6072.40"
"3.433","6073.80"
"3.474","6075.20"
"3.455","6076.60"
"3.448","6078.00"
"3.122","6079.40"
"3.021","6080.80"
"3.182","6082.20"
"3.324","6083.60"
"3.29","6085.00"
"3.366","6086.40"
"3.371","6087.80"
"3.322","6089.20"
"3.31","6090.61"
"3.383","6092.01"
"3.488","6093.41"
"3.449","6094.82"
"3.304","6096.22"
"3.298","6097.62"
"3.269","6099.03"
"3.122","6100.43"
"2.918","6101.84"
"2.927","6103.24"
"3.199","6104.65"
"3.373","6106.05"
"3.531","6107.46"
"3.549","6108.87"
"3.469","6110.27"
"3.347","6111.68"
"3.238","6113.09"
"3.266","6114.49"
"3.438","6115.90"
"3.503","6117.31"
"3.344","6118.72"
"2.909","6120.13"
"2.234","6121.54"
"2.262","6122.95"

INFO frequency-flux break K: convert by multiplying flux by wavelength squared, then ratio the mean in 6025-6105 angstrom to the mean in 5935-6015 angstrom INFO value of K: 1.08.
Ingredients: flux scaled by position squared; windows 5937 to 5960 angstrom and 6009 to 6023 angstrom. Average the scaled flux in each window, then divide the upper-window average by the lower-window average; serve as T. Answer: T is 1.04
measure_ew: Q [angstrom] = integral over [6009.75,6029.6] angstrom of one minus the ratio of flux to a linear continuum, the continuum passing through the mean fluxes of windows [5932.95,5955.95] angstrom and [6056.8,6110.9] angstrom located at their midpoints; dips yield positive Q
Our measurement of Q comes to 0.3 angstrom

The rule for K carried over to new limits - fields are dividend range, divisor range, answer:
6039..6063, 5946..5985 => 1.13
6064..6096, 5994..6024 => 1.08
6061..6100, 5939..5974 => 1.12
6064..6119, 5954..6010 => 1.09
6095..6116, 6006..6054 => 1.03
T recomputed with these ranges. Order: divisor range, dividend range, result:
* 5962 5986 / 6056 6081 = 1.14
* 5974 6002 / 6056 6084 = 1.10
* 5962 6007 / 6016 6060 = 1.06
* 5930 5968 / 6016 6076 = 1.09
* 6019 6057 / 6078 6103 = 1.01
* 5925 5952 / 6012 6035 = 1.03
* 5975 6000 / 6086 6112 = 1.08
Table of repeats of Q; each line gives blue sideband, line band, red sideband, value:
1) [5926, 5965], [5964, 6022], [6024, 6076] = 1.4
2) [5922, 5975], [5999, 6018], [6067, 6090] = 0.3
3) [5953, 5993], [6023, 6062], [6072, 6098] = -1.1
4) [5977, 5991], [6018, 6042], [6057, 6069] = 0.4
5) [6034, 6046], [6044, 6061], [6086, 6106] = -0.6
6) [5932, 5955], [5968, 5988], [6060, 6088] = 1.1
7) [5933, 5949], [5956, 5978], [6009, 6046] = 0.7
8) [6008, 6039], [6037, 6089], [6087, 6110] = -1.9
